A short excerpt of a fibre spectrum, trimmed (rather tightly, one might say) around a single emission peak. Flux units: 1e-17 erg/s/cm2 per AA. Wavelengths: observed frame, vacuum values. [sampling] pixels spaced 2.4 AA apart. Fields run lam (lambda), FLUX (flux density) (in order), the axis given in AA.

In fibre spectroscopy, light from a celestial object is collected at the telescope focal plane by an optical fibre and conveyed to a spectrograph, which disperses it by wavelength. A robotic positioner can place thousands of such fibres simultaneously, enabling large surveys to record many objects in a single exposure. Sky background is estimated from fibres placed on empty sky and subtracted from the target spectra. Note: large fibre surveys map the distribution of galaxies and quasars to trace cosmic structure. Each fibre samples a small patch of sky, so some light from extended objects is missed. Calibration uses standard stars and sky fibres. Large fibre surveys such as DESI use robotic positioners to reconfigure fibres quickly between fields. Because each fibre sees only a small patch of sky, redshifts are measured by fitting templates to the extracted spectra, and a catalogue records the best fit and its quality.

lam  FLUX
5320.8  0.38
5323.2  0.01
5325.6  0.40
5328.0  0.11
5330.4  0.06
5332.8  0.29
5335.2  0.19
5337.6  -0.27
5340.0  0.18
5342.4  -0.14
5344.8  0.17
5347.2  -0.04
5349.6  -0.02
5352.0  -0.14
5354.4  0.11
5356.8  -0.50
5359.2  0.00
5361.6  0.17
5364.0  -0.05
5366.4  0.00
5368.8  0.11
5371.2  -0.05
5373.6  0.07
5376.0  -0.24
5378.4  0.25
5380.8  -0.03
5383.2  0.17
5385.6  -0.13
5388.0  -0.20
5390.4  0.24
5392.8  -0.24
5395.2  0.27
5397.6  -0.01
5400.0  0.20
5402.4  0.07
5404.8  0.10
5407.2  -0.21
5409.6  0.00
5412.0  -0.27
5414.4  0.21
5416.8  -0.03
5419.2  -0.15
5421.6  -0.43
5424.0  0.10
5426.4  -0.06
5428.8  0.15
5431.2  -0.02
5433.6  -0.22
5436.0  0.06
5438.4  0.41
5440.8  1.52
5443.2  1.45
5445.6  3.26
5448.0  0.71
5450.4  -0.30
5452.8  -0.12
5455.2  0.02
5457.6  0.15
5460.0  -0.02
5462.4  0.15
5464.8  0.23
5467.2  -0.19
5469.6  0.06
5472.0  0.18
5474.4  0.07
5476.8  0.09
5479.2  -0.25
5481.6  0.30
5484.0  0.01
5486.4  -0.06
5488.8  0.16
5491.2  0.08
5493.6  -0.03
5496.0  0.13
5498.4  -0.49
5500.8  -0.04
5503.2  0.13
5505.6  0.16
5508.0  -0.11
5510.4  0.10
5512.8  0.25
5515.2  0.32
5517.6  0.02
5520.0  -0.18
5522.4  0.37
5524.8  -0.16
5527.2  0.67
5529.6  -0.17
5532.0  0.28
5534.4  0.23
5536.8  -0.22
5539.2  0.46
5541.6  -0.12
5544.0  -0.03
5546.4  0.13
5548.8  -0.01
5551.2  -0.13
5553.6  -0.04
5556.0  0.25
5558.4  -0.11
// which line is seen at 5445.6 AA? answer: [O II]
